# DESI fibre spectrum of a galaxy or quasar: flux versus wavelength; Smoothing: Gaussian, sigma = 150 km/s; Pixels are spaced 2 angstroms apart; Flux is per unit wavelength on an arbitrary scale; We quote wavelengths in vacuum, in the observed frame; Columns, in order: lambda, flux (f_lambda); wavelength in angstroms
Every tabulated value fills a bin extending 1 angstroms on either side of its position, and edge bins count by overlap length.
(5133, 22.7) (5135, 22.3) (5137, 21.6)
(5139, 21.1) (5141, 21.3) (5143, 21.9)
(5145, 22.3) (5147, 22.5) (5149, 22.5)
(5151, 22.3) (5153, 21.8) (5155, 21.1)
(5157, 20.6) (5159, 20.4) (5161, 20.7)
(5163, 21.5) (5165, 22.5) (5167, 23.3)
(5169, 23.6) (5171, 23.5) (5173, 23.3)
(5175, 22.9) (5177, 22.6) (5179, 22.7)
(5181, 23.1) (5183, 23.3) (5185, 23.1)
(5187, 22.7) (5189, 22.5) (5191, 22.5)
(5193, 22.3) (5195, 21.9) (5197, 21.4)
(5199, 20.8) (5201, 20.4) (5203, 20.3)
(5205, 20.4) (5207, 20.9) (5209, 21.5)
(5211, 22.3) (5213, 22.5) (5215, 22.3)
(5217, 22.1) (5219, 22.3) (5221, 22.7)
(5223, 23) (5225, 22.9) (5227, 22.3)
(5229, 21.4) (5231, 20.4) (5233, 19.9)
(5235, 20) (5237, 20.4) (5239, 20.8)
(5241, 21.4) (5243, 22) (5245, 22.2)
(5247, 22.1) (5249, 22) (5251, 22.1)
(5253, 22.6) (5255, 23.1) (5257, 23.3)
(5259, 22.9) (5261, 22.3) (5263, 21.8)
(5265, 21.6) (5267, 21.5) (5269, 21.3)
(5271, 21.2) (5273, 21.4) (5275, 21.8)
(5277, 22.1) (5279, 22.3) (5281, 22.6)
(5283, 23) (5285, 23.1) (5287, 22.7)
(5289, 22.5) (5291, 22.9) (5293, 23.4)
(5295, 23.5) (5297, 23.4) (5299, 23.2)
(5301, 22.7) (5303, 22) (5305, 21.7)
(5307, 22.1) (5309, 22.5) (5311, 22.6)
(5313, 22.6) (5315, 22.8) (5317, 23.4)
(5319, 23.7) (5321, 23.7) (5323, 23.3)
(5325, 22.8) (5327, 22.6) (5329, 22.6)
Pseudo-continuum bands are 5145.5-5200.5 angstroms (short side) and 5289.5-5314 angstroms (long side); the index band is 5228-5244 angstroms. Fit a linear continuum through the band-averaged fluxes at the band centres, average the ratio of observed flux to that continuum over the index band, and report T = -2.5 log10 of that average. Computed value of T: 0.085 mag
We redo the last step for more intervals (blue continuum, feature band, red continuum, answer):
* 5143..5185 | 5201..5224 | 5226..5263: 0.01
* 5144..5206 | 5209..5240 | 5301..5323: 0.03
